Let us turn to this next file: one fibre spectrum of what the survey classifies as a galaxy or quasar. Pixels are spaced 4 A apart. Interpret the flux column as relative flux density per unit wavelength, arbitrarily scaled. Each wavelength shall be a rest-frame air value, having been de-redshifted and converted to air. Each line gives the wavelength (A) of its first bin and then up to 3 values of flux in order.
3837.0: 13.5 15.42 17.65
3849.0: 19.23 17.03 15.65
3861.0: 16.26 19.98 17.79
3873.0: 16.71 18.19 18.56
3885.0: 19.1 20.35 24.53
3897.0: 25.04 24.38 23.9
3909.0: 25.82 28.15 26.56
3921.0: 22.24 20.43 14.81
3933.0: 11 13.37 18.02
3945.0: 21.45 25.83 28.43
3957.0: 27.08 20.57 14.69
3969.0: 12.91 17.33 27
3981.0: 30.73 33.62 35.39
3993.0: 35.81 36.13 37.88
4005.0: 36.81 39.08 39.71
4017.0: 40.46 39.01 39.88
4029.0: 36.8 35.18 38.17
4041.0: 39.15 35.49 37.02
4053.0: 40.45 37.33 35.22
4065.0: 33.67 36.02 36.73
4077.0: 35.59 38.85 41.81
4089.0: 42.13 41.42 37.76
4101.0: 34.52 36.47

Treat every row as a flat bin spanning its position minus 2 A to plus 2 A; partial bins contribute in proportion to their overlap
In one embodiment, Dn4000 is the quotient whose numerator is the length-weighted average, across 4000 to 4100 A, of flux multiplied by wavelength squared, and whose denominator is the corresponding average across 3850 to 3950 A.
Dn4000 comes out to 2.04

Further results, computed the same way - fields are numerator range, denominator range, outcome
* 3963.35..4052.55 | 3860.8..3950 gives 1.73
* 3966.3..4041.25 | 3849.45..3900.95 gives 1.88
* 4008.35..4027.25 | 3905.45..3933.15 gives 1.88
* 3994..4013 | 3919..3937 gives 2.34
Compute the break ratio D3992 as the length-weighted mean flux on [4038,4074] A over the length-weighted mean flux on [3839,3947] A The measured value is 1.9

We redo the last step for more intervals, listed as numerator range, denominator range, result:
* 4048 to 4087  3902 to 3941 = 1.80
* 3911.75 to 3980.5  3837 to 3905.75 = 1.08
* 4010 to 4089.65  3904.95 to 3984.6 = 1.75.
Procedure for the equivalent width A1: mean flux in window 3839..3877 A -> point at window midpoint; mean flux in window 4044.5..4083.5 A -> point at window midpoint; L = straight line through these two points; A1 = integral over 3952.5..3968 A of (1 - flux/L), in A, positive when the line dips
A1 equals 3.1 A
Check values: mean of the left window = 17.3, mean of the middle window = 21.5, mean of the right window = 36.7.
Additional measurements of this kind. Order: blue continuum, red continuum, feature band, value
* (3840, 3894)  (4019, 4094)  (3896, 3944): 4.7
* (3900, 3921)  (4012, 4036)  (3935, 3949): 5.0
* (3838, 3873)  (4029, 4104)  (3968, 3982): 3.3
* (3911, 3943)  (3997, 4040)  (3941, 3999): 4.9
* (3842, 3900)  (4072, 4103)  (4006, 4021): -3.5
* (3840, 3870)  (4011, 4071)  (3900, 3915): -1.6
